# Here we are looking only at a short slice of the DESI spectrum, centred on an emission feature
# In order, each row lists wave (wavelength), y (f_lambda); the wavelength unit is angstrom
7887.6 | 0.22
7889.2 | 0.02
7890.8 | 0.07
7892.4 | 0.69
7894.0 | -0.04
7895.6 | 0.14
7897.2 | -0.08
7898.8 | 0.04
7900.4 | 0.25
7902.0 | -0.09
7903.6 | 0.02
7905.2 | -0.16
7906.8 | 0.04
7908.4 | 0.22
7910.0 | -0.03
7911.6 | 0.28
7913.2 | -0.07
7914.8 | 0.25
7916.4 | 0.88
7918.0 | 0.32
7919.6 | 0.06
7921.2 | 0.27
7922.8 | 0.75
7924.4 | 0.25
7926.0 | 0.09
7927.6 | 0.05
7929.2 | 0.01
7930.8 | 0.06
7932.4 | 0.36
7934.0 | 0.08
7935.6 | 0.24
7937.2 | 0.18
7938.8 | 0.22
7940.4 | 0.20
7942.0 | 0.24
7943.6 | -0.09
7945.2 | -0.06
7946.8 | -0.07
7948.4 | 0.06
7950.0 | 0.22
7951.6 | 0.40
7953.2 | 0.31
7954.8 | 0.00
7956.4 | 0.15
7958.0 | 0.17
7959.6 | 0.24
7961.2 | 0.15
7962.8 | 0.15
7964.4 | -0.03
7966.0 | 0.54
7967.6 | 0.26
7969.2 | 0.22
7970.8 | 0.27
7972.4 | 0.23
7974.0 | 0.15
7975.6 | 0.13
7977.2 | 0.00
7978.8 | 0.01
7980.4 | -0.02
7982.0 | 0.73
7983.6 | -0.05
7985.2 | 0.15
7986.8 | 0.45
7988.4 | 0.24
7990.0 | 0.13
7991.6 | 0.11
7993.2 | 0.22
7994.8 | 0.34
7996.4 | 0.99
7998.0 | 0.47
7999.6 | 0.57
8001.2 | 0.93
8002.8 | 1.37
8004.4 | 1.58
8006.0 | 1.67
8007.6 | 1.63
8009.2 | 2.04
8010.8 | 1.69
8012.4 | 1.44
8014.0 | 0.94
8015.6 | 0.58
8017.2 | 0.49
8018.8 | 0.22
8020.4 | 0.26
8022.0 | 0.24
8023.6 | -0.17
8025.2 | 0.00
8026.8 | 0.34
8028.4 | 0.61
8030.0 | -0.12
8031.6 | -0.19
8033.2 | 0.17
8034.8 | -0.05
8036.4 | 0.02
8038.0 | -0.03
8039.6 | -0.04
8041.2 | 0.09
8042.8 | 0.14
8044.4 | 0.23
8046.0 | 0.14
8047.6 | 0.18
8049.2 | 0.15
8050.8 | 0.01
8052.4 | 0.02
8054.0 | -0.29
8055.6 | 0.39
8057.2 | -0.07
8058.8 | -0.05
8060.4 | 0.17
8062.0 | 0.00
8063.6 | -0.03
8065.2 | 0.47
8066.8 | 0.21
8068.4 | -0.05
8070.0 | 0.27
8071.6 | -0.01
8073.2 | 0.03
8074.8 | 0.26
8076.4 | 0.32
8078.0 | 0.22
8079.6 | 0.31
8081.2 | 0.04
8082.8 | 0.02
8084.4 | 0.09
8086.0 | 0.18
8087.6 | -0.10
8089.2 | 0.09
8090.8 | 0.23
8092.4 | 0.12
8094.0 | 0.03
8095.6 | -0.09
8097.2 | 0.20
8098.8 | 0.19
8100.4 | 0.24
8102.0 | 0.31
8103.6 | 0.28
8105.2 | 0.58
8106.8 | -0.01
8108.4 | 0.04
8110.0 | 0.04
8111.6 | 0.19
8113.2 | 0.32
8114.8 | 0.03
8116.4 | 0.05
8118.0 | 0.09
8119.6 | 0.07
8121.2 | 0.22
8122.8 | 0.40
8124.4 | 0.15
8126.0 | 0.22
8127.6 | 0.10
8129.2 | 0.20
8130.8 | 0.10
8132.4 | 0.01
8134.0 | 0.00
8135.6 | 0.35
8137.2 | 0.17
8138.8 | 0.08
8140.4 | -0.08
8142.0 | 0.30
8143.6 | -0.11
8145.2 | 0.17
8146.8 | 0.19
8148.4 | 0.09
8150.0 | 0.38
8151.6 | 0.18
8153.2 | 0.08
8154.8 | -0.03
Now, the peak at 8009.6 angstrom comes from [O II]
